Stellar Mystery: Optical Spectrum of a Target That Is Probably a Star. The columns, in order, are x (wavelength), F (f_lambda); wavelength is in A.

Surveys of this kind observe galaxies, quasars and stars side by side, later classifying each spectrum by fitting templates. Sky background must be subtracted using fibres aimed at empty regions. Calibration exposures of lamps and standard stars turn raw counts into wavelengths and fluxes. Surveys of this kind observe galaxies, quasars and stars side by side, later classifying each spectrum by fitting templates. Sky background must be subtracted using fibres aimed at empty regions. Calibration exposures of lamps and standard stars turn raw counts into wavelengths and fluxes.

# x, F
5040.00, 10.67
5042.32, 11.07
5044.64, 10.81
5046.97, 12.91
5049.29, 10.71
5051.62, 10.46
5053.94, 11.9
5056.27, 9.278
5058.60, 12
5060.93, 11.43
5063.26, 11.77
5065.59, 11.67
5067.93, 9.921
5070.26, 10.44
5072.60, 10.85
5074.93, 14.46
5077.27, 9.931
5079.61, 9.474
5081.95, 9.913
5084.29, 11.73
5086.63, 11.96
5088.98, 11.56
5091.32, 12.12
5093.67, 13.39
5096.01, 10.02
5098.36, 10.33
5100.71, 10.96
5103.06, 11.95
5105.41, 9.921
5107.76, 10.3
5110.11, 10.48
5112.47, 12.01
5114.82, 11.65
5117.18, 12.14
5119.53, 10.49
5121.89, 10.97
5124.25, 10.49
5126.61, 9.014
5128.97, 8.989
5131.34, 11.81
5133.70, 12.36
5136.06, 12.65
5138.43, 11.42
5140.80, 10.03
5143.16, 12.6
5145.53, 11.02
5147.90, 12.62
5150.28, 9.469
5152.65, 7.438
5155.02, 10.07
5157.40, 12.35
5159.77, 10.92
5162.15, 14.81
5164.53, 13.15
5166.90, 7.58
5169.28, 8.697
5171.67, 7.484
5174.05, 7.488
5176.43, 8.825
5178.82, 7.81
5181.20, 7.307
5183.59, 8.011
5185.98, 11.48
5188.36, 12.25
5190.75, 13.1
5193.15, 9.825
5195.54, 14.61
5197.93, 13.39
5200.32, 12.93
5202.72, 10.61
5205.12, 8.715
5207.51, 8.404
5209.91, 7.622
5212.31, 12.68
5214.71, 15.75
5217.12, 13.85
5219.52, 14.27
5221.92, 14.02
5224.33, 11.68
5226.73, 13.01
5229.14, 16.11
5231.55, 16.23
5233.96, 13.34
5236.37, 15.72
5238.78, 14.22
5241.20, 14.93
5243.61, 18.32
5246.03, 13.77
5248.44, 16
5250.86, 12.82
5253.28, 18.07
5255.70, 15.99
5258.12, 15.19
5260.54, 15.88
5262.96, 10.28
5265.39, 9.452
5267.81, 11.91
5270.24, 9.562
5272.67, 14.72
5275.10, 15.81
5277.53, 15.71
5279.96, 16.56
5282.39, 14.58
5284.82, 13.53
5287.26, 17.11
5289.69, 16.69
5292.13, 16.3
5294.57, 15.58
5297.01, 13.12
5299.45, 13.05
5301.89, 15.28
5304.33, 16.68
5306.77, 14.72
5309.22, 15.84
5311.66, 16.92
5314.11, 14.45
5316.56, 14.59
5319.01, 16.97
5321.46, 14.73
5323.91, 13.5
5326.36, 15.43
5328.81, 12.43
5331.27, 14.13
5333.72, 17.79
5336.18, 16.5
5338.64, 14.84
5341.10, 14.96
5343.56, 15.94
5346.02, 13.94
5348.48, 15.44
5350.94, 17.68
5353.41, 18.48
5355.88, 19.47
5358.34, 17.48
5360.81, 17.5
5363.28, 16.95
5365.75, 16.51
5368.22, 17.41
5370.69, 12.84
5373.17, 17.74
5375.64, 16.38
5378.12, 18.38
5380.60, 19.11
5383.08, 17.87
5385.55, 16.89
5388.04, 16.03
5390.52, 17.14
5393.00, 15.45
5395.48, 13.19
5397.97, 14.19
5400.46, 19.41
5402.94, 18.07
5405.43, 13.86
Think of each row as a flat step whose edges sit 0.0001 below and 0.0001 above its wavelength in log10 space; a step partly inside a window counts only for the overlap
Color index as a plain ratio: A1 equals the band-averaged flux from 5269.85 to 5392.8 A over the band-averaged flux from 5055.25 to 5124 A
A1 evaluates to 1.42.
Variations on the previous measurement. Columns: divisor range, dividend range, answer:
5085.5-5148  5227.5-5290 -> 1.31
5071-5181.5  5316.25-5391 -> 1.52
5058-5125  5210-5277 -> 1.26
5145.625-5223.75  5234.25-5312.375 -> 1.36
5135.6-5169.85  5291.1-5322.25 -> 1.39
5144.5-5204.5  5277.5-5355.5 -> 1.47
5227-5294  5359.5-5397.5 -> 1.12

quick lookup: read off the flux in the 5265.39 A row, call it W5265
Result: 9.452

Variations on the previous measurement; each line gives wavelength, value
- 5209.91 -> 7.622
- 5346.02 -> 13.94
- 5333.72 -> 17.79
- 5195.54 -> 14.61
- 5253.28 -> 18.07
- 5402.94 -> 18.07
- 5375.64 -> 16.38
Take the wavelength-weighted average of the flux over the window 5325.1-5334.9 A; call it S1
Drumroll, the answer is 14.9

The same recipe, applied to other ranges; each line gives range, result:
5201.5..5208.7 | 9.25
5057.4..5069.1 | 11.4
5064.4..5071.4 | 10.7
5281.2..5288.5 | 15.1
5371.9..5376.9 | 17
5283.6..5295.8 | 15.8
